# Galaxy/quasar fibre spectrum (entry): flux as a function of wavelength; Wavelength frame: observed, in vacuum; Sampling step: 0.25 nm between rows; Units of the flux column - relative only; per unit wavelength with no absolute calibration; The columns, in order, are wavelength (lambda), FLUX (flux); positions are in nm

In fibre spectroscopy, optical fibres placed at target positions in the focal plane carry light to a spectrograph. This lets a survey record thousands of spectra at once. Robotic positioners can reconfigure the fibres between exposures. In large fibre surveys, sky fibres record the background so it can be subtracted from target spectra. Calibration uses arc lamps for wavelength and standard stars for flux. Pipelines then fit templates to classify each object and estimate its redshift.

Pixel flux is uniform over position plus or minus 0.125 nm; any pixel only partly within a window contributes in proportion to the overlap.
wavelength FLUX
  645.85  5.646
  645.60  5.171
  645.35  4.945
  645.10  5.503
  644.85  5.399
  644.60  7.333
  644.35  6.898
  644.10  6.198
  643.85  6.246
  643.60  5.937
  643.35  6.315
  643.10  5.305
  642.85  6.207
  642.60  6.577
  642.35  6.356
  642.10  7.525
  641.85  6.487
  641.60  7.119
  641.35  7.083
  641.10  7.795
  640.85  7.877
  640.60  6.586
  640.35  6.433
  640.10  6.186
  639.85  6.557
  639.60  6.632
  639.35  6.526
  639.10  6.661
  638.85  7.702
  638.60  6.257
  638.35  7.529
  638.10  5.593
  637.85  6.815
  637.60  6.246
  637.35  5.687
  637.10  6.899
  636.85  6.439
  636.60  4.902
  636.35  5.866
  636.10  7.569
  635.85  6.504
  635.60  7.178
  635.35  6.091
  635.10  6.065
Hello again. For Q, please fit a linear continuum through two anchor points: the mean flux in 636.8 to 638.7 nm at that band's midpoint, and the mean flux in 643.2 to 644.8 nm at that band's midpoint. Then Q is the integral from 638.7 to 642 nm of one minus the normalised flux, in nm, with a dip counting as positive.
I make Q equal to -0.24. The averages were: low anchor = 6.44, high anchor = 6.42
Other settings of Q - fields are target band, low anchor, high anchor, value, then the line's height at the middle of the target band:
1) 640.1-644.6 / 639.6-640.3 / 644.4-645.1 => -0.214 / 6.35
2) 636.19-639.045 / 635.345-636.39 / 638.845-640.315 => 0.133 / 6.69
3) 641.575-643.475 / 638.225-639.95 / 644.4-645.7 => -0.072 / 6.21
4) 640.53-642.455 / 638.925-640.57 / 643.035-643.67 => -0.277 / 6.23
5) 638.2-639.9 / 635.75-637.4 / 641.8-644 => -0.143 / 6.3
